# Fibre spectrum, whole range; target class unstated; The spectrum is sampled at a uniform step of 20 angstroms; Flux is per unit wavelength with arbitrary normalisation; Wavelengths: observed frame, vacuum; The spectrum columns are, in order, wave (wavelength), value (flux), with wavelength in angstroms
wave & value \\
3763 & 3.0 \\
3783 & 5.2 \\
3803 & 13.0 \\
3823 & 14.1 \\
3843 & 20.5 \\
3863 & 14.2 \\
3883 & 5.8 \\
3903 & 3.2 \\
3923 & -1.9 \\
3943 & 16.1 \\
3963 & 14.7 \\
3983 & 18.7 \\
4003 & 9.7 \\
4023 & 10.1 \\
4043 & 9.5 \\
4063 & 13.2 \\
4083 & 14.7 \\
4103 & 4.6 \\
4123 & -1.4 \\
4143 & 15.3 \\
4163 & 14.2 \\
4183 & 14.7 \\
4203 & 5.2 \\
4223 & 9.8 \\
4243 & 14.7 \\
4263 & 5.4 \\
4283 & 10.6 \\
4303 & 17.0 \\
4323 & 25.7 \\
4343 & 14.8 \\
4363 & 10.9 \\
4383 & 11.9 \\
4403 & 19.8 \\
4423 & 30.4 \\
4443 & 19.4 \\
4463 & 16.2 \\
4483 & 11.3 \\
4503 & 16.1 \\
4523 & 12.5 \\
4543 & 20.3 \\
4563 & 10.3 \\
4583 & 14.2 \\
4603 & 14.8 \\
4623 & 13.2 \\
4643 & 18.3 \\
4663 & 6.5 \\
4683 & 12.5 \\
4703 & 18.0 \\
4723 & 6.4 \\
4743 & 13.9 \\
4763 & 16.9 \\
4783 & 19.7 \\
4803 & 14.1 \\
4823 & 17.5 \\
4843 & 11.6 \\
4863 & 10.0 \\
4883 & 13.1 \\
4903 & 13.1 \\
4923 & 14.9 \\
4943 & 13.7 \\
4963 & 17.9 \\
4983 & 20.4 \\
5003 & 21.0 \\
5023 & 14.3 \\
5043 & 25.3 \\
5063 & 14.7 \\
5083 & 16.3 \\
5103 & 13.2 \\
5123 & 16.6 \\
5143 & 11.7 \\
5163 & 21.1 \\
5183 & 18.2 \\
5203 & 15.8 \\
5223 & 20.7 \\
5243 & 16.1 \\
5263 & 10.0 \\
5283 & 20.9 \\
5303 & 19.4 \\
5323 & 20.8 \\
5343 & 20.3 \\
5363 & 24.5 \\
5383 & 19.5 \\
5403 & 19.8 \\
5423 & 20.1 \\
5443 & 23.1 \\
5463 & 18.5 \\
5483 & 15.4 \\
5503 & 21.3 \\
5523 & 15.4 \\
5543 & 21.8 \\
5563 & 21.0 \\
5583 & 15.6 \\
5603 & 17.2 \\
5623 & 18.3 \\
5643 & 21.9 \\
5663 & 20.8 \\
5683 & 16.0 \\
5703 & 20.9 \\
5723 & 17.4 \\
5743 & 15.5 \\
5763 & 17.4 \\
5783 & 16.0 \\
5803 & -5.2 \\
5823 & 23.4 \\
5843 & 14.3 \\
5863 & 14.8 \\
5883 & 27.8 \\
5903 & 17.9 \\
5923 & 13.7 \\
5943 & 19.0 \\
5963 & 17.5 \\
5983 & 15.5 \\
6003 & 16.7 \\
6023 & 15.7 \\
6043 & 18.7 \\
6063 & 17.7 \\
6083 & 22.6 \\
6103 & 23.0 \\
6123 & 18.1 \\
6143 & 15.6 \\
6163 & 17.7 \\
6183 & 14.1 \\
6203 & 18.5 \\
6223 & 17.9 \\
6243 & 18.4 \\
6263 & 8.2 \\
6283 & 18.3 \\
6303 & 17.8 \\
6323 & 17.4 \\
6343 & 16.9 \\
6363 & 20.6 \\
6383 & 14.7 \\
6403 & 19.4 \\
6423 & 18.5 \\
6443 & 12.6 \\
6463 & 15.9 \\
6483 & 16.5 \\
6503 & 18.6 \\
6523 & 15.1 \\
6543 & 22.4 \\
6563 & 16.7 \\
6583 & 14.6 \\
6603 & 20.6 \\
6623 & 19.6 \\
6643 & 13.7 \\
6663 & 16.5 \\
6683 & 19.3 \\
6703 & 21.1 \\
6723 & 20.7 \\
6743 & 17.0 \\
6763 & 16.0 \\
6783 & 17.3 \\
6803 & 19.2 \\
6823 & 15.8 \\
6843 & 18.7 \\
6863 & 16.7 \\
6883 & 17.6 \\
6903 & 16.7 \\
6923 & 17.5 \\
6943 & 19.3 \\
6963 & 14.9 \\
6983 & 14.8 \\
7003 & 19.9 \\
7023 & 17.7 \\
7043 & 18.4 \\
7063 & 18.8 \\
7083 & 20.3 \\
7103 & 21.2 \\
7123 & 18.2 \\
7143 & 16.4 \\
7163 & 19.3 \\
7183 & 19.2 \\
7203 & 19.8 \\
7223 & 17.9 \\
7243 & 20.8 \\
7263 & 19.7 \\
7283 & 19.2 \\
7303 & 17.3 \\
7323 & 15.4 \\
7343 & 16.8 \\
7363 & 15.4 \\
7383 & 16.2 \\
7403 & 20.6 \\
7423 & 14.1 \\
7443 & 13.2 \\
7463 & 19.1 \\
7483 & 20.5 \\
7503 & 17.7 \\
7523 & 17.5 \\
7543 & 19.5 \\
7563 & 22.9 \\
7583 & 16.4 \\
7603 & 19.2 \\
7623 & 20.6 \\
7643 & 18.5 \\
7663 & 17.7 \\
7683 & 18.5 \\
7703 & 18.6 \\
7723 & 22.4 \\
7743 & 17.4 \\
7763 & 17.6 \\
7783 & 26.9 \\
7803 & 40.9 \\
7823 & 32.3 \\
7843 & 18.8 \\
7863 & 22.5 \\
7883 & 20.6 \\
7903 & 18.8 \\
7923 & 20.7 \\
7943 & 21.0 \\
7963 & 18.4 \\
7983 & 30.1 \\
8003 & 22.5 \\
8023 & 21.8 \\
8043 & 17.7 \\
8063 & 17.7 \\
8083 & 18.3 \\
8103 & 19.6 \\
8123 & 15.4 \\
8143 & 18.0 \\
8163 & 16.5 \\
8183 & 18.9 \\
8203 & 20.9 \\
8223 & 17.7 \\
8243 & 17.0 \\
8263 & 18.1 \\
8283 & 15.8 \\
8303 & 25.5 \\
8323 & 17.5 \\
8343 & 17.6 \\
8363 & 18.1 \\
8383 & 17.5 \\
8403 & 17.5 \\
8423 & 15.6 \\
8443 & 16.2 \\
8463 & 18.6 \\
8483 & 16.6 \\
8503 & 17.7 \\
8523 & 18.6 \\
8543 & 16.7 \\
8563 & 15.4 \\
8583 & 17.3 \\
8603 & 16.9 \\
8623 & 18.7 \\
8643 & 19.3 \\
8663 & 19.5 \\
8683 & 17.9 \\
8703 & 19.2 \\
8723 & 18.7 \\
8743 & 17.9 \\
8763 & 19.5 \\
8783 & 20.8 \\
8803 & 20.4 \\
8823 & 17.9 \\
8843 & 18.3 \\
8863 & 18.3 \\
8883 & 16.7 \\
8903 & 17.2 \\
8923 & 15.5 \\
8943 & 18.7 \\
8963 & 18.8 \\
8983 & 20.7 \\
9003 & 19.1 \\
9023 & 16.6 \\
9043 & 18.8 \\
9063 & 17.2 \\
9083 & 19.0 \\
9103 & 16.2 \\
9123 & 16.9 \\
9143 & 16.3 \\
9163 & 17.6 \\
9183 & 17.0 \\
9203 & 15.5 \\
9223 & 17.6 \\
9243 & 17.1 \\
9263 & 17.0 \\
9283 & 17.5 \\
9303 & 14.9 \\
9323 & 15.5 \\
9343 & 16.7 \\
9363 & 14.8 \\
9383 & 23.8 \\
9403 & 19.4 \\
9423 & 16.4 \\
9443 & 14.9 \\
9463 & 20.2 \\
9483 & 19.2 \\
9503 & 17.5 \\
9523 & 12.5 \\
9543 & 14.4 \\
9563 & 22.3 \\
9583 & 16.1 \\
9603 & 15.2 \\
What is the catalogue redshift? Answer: 0.19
